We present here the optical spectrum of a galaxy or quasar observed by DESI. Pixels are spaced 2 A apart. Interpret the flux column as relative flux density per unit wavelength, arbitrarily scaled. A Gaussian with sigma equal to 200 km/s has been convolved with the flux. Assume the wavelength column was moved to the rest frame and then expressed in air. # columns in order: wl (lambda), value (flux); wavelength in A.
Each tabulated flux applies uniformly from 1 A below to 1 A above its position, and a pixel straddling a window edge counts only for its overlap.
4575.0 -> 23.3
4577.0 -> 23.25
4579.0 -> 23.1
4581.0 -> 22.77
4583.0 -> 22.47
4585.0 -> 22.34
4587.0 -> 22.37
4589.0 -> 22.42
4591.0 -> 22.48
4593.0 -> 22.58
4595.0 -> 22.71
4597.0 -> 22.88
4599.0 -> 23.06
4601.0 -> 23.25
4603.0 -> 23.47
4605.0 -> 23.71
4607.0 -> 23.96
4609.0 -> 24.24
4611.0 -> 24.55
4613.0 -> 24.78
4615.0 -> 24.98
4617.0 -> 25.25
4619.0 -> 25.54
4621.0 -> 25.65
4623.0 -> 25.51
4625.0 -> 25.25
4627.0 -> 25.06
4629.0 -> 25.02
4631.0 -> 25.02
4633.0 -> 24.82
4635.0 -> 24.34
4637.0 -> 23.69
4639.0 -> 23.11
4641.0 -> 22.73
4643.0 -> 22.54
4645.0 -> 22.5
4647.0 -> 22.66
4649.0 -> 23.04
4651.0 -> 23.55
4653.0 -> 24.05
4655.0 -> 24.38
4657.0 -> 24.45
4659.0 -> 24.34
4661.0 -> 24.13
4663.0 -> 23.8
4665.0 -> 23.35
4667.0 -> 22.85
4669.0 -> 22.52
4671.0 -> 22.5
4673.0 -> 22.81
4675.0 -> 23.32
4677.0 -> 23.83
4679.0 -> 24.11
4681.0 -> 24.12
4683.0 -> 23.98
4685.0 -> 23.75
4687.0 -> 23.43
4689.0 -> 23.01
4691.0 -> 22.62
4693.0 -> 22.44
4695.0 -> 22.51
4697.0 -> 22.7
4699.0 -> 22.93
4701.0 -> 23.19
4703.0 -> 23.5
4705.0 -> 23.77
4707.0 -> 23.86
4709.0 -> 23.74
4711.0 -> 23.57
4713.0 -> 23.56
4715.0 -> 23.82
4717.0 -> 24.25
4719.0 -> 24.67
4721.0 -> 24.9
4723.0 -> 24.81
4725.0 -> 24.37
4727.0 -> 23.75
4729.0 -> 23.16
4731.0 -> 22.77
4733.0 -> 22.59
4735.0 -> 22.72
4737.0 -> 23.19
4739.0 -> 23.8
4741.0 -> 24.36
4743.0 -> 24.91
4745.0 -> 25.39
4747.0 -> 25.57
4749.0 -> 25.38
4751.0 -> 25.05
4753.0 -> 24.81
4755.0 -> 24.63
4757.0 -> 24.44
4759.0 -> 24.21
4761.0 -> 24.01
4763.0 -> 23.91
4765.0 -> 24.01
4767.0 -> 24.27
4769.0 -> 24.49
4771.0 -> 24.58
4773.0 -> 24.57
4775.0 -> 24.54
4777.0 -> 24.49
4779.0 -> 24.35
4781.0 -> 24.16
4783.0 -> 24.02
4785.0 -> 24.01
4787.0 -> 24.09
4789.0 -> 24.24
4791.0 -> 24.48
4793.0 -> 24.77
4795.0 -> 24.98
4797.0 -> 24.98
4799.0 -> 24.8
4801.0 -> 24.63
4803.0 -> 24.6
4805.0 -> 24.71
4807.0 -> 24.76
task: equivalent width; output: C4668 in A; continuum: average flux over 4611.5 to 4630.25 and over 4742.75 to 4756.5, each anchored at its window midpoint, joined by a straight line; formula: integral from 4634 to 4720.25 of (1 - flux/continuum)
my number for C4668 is 5.86 A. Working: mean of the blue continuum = 25.2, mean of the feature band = 23.4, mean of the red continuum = 25.1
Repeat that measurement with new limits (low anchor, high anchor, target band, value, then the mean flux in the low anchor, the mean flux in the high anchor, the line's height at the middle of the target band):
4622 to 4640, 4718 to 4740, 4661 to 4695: 1.3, 24.6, 23.7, 24.2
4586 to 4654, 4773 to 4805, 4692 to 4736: 1.2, 23.8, 24.5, 24.2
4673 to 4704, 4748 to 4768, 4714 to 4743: 0.2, 23.3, 24.5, 24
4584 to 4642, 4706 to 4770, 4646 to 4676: 0.7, 24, 24.2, 24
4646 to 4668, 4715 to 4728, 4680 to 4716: 1.2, 23.7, 24.4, 24.1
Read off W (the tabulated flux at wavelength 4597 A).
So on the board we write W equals 22.88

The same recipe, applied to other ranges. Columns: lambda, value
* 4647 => 22.66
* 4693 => 22.44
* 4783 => 24.02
